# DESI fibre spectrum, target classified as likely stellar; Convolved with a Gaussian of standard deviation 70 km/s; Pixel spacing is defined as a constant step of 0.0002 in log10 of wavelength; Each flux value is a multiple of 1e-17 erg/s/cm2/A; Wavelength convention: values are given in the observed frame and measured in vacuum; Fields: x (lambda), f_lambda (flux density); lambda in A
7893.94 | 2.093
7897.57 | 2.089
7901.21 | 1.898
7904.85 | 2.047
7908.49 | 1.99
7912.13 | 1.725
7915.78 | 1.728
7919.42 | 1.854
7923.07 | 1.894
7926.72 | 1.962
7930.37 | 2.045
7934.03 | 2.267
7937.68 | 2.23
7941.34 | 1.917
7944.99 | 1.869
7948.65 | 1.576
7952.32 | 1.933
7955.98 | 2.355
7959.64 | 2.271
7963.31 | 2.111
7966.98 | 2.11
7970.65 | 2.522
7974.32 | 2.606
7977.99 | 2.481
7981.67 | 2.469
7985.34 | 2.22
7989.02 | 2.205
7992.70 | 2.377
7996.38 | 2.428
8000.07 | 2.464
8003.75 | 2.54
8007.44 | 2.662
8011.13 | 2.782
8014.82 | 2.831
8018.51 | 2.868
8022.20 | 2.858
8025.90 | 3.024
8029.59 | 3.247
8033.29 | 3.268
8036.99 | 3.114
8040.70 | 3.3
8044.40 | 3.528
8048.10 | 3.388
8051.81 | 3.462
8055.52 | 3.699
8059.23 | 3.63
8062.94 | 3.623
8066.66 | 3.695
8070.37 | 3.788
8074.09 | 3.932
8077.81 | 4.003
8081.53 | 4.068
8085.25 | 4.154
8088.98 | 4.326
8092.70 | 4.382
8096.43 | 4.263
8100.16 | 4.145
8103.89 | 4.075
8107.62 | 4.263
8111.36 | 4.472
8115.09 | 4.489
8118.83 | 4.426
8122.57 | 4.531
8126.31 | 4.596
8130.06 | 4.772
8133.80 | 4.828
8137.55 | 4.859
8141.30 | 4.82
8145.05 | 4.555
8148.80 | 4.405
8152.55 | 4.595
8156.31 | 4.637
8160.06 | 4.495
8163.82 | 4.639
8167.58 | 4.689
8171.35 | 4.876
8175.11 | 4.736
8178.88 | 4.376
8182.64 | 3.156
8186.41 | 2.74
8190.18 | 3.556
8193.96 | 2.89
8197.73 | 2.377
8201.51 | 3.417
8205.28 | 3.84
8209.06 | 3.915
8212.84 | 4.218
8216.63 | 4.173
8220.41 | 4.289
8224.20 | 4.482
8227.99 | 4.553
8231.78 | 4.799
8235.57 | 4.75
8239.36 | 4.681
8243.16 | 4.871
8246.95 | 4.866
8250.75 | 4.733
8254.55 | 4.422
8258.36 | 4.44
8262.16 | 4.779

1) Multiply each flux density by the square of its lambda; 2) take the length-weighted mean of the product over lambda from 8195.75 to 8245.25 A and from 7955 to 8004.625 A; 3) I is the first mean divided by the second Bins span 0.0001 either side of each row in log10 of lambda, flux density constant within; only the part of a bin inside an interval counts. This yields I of 1.88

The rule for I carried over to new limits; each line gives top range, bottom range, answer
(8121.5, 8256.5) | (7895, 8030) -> 2.00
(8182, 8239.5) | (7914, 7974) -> 2.01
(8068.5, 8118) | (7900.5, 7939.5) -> 2.22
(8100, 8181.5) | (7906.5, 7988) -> 2.28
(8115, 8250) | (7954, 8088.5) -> 1.48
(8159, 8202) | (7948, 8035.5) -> 1.59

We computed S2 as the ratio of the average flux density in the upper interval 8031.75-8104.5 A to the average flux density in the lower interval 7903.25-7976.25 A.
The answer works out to 1.85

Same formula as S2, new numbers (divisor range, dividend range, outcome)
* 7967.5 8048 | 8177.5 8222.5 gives 1.30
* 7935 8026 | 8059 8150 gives 1.81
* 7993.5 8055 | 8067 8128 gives 1.41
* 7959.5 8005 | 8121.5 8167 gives 1.96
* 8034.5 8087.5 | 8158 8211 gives 1.05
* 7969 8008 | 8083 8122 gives 1.76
